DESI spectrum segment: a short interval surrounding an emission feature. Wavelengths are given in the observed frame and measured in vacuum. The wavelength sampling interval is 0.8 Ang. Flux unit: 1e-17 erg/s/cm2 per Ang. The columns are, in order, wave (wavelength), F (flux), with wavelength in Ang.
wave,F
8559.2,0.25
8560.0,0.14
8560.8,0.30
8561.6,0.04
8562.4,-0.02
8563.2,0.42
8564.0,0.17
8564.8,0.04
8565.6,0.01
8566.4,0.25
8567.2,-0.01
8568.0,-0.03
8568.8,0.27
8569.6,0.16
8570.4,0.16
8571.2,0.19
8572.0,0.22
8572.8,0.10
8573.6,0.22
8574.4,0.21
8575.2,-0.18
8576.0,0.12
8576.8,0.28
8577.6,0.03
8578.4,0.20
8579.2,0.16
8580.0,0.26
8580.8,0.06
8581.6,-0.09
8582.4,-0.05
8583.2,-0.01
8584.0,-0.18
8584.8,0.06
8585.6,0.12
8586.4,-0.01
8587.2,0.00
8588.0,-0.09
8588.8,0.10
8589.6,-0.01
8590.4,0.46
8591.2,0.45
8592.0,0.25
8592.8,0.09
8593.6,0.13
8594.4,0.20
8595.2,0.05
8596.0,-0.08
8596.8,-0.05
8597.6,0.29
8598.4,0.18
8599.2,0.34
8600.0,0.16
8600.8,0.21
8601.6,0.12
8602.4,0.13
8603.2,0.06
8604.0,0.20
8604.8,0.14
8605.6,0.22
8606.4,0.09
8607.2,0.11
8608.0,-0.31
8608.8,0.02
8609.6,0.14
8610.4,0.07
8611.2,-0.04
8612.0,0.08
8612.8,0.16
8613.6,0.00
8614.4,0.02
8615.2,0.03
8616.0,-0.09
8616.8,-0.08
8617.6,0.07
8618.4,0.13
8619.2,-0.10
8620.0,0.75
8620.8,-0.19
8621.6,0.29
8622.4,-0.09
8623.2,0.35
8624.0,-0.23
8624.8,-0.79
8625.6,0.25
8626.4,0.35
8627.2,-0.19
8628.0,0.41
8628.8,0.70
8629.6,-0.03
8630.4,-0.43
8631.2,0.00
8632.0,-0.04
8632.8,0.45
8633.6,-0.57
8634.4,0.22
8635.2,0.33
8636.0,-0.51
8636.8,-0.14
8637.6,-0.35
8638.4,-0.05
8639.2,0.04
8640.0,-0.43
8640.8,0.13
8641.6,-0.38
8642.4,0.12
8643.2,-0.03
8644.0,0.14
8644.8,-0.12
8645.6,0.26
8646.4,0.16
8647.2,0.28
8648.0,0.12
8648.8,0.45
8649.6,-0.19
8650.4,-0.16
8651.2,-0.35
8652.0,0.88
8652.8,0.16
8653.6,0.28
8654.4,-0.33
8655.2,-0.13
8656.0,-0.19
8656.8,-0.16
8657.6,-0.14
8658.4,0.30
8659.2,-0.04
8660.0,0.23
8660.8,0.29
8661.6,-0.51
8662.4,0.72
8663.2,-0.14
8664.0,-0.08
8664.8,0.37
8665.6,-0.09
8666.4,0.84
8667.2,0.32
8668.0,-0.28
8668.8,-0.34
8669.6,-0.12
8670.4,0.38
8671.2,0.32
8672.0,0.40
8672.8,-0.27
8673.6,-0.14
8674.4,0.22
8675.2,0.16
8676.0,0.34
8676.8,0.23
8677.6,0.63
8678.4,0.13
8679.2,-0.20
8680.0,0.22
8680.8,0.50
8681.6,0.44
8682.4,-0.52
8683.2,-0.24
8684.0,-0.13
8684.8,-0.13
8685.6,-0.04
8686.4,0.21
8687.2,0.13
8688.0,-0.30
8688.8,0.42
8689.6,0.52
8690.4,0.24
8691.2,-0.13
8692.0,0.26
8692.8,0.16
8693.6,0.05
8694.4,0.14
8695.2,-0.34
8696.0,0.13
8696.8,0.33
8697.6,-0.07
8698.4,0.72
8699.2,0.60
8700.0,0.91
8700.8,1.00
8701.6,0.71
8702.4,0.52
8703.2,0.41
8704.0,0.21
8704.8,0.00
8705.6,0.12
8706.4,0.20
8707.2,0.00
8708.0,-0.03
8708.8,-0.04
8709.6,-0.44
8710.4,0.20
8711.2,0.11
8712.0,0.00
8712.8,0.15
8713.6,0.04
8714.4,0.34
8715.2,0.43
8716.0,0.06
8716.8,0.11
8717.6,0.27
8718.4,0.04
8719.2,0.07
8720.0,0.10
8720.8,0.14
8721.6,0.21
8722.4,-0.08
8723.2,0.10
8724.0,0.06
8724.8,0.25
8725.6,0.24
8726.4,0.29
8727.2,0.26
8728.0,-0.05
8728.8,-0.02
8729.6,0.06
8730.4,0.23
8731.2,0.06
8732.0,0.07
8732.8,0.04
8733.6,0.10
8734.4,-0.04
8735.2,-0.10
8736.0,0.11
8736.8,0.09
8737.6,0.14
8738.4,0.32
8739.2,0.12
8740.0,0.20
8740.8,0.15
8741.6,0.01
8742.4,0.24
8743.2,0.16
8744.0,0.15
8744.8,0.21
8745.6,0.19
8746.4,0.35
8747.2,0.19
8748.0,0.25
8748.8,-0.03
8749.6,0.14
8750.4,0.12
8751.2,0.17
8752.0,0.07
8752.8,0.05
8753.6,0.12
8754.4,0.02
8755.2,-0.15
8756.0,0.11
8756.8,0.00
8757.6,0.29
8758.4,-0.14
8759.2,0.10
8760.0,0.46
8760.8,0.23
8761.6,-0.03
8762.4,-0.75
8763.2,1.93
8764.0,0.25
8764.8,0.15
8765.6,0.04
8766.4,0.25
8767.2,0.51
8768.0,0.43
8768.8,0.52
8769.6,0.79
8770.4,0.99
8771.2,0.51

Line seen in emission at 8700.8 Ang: H-gamma 4340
